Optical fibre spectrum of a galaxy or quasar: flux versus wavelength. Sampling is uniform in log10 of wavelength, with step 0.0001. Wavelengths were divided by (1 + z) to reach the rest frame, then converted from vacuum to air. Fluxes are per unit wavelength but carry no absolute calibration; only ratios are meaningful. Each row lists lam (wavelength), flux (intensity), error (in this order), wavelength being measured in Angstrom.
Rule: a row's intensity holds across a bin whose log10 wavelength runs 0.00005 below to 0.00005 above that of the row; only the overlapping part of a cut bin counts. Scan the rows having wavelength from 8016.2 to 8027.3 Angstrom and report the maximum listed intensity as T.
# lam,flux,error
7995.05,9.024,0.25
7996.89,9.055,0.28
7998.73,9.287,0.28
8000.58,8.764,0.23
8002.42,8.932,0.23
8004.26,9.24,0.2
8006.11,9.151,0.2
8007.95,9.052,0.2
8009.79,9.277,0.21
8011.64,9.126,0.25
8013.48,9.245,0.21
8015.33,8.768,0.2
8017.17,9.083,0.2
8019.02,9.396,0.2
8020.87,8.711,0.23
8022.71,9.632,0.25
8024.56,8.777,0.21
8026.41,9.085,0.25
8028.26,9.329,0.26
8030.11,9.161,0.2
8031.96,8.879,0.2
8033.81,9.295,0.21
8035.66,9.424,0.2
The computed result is 9.632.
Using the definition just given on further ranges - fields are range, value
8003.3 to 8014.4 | 9.277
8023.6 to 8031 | 9.329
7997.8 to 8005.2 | 9.287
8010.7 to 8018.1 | 9.245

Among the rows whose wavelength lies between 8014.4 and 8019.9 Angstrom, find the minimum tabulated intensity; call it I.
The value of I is 8.768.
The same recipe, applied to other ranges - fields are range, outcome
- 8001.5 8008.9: 8.932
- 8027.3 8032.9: 8.879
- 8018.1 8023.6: 8.711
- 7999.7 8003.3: 8.764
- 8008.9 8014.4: 9.126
